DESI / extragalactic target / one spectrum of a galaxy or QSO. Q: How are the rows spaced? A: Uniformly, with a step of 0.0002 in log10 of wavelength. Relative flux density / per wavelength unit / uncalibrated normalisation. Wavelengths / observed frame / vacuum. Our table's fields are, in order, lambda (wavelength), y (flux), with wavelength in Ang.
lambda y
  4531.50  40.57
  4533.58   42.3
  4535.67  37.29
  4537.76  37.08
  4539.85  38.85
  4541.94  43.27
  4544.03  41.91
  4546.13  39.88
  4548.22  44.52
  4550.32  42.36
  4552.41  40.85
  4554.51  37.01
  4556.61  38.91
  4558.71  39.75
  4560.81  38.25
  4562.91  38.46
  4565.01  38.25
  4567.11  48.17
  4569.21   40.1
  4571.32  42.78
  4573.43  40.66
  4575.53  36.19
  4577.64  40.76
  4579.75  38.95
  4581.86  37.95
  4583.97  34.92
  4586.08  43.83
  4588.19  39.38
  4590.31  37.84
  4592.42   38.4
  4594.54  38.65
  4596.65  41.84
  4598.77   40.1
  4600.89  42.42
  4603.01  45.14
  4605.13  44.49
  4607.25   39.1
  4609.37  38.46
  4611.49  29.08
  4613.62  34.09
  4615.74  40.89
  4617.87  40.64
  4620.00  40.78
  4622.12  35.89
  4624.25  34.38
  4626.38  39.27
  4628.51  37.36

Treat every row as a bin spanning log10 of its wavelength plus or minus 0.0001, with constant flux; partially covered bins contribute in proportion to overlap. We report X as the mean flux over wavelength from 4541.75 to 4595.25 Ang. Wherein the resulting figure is 40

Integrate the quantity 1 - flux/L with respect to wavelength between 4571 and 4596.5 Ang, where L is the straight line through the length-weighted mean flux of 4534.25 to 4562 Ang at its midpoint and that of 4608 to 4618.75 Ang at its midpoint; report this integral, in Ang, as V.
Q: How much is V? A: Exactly -0.68 Ang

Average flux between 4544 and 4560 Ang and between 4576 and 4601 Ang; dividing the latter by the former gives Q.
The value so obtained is 0.97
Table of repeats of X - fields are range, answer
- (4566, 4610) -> 40.5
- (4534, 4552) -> 40.7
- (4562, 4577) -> 40.7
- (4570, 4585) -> 38.9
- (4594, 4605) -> 42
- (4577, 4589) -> 39.3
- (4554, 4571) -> 40.1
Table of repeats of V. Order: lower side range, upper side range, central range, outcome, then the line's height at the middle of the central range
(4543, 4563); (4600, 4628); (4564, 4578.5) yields -0.4 Ang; 39.8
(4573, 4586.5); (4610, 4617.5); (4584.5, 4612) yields -2.3 Ang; 37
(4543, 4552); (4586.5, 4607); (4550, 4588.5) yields 1.6 Ang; 41.6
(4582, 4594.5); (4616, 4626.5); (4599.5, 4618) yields -0.4 Ang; 38.5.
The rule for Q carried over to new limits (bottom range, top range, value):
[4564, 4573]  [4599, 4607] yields 1.02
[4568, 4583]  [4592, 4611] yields 1.03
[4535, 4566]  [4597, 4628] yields 0.98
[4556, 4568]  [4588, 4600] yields 0.98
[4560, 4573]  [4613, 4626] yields 0.93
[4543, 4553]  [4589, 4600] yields 0.94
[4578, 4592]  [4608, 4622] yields 0.96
